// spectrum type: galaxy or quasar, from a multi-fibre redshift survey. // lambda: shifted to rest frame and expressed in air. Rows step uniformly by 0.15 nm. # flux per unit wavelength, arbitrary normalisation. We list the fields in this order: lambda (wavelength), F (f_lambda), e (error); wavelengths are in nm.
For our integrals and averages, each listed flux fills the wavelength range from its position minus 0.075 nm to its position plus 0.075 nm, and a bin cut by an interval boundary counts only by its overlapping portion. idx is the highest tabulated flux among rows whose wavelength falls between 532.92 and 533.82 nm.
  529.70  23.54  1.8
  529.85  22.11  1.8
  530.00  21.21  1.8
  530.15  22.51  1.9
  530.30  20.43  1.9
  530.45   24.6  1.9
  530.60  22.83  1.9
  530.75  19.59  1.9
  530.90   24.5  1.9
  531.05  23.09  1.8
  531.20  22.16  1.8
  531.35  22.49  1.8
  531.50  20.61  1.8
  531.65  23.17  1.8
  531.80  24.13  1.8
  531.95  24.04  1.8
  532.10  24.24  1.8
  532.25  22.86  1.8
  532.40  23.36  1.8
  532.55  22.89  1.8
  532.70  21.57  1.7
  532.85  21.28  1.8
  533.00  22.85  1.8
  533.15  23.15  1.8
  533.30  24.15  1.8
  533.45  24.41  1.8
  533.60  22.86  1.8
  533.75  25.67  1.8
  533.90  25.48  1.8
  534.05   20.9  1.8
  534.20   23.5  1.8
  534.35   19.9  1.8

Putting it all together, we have 25.67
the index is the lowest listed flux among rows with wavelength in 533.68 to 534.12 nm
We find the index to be 20.9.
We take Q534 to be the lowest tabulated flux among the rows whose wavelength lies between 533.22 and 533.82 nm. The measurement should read 22.86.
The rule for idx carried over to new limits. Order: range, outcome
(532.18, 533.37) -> 24.15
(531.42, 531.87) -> 24.13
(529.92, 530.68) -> 24.6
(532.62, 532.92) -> 21.57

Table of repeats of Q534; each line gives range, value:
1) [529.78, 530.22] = 21.21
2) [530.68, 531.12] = 19.59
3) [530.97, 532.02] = 20.61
